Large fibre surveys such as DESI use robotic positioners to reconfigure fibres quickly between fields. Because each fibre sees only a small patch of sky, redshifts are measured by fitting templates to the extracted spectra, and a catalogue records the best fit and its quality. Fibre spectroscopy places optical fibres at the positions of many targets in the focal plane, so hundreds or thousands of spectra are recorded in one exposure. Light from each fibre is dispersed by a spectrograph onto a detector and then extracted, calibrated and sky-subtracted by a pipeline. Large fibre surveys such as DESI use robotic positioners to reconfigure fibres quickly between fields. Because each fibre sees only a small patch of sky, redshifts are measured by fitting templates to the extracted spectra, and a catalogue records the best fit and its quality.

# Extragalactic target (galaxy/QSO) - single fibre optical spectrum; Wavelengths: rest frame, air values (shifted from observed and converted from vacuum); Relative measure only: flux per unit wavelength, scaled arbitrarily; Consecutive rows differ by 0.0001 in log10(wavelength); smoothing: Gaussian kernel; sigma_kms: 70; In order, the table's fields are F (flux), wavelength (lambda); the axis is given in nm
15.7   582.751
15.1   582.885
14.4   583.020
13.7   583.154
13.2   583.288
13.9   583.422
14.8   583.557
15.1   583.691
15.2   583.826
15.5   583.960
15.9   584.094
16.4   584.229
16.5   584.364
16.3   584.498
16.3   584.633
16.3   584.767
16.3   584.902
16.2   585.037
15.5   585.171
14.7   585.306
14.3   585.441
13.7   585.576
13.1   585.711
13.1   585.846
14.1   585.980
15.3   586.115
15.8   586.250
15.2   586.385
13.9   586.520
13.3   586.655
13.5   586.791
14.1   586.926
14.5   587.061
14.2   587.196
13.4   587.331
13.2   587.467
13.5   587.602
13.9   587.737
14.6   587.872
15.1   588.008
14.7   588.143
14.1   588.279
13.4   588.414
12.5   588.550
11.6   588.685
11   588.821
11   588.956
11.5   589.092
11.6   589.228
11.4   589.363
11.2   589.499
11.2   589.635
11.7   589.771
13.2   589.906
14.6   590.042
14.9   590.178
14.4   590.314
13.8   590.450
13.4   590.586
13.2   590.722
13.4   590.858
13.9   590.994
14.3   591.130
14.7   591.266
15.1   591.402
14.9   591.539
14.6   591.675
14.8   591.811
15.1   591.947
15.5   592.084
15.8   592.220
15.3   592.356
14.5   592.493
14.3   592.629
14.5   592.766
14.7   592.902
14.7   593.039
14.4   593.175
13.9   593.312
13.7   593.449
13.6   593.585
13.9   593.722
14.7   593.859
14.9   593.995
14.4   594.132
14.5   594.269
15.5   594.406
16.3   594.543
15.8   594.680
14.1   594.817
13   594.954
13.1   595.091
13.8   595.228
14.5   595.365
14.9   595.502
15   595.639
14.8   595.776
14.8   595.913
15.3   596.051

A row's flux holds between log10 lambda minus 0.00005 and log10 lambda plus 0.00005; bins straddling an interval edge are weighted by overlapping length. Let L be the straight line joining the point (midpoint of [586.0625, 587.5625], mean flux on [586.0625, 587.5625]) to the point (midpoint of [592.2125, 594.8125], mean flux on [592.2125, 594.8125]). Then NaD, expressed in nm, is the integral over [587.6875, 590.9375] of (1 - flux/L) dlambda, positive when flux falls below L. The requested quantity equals 0.31 nm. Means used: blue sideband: 14.2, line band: 13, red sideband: 14.7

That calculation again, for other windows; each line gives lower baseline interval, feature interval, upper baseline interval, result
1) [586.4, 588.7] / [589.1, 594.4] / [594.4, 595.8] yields 0.088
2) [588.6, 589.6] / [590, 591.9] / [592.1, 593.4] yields -0.184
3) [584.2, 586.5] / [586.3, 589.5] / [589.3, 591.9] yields 0.269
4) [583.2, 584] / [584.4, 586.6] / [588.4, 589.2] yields -0.242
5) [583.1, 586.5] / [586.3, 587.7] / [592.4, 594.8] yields 0.097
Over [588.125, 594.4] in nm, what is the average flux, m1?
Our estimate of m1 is 13.8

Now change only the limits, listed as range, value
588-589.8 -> 12.2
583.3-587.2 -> 14.9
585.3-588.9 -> 13.8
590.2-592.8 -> 14.5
